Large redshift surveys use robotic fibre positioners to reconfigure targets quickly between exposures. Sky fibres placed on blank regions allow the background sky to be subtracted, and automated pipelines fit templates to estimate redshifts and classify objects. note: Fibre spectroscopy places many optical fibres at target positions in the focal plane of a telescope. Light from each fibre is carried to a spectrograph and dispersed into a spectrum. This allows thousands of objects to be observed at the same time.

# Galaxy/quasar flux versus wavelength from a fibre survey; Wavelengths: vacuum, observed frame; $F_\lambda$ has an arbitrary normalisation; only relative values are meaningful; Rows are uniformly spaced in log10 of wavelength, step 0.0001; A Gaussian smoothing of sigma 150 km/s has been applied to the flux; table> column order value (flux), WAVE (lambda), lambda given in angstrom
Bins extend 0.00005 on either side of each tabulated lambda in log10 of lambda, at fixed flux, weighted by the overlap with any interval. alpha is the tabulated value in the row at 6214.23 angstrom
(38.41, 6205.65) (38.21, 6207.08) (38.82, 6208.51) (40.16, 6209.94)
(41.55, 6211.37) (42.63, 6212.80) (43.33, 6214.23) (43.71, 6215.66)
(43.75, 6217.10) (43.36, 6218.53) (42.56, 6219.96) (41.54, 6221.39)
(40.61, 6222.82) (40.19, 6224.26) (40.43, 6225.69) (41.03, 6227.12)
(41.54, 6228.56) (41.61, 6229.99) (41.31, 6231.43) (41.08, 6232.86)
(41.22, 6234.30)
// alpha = 43.33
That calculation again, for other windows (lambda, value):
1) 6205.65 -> 38.41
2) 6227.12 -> 41.03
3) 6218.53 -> 43.36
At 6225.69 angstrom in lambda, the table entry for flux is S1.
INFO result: 40.43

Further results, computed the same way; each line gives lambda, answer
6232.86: 41.08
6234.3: 41.22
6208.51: 38.82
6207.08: 38.21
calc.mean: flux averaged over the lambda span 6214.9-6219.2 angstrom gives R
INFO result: 43.5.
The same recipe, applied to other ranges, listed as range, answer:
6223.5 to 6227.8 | 40.5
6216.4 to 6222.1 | 42.8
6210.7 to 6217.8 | 43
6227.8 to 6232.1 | 41.4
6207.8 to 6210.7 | 39.5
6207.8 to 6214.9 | 41.3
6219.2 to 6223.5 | 41.7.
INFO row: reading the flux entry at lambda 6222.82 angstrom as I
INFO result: 40.61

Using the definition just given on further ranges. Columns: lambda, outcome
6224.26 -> 40.19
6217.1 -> 43.75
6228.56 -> 41.54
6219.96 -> 42.56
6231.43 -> 41.31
